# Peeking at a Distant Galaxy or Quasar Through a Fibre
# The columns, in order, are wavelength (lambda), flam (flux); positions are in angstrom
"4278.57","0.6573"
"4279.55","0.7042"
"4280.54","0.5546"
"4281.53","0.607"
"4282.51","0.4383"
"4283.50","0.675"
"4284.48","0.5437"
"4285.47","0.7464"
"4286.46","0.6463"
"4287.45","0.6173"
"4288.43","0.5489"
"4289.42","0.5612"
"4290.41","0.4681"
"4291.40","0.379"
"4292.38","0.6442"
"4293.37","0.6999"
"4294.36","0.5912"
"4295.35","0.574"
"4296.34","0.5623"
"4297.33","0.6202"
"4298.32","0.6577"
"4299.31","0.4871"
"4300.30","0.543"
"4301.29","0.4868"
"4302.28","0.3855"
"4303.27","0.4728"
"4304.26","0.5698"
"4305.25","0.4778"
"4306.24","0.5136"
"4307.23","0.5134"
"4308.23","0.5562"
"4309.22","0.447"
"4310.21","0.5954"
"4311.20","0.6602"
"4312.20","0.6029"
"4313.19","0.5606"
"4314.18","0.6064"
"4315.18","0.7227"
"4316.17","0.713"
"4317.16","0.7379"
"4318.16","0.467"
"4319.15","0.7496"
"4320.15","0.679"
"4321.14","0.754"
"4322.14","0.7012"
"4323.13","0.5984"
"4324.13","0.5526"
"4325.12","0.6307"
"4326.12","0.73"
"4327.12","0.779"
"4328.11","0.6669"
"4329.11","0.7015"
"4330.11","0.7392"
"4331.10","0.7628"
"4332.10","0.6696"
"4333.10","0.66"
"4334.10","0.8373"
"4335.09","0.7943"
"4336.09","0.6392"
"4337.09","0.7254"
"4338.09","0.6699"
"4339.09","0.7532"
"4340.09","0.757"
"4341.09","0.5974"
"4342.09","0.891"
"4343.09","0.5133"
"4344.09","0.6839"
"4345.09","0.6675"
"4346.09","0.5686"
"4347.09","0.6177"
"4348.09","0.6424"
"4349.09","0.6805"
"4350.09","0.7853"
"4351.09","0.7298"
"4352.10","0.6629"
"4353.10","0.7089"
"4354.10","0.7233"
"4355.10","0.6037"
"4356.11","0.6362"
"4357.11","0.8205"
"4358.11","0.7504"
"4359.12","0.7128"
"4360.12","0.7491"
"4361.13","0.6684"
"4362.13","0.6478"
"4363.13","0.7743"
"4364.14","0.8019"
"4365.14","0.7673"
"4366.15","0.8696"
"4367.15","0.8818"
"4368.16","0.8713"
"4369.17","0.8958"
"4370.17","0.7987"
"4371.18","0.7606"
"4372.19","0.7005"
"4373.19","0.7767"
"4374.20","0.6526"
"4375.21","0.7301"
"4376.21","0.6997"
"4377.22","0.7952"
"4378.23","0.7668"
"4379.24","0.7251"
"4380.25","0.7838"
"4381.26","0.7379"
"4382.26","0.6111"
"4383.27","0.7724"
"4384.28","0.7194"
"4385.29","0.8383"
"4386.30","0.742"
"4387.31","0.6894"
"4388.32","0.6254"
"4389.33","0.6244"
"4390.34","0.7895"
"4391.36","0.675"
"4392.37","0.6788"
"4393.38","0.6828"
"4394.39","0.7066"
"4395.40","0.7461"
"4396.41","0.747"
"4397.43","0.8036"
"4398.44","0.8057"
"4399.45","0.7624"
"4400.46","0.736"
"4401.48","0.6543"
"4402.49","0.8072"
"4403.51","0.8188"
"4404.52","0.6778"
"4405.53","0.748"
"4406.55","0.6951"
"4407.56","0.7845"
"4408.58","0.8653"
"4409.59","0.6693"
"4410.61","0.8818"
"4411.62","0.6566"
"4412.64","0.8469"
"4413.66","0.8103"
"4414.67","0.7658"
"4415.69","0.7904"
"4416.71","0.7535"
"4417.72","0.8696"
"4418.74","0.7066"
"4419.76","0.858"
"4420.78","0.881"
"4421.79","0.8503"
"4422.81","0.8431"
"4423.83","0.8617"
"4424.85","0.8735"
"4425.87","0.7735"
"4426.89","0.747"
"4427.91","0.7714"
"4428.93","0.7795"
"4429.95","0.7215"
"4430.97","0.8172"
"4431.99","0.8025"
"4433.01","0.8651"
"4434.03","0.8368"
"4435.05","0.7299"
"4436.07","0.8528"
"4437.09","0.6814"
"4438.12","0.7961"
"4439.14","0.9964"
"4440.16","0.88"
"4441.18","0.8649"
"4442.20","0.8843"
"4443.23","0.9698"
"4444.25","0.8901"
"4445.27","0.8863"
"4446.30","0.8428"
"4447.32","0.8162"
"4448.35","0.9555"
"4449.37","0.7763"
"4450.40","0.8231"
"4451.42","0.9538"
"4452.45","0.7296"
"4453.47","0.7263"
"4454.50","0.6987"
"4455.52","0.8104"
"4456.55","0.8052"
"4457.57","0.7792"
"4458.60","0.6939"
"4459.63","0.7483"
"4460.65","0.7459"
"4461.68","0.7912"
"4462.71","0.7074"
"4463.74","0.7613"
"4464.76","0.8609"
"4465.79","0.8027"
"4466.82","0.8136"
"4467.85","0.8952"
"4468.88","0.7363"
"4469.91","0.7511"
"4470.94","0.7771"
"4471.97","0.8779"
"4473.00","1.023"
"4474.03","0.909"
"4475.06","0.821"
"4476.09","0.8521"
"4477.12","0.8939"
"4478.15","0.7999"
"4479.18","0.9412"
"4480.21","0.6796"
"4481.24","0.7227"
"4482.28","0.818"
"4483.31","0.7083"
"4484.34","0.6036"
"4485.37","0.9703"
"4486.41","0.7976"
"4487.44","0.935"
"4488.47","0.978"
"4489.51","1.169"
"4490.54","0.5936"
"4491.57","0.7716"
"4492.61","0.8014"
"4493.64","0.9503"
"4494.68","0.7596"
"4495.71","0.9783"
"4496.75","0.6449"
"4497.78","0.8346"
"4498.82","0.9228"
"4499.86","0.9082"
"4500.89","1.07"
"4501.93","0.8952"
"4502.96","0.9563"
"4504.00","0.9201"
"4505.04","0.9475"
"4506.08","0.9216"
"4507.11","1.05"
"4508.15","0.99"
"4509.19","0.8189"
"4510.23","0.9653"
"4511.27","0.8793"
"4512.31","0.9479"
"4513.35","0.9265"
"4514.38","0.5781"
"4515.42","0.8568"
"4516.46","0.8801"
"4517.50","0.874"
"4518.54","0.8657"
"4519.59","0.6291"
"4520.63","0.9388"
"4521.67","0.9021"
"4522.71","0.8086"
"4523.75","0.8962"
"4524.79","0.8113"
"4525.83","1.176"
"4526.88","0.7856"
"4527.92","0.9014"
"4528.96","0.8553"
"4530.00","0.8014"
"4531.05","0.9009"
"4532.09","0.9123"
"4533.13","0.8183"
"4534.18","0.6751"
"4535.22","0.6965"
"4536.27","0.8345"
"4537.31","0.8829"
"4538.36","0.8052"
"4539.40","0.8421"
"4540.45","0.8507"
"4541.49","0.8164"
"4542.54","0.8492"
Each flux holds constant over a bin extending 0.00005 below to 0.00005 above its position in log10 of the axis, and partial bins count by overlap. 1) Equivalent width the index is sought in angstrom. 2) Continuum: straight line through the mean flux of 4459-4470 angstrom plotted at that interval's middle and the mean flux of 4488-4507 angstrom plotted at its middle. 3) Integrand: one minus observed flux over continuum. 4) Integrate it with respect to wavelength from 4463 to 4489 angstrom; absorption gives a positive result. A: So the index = -0.22 angstrom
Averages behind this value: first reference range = 0.783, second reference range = 0.894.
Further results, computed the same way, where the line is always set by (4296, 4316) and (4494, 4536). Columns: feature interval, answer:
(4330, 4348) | -2.7 angstrom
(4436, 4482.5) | -2.1 angstrom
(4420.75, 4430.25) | -0.9 angstrom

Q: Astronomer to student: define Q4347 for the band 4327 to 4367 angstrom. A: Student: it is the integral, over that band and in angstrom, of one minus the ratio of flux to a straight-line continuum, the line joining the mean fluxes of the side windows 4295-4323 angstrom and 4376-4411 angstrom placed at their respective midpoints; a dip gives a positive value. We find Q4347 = -3.5 angstrom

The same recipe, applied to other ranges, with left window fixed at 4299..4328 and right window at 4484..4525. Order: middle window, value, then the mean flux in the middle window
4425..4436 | -0.3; 0.79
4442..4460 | -0.5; 0.821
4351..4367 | -1.6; 0.73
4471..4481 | -0.3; 0.859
